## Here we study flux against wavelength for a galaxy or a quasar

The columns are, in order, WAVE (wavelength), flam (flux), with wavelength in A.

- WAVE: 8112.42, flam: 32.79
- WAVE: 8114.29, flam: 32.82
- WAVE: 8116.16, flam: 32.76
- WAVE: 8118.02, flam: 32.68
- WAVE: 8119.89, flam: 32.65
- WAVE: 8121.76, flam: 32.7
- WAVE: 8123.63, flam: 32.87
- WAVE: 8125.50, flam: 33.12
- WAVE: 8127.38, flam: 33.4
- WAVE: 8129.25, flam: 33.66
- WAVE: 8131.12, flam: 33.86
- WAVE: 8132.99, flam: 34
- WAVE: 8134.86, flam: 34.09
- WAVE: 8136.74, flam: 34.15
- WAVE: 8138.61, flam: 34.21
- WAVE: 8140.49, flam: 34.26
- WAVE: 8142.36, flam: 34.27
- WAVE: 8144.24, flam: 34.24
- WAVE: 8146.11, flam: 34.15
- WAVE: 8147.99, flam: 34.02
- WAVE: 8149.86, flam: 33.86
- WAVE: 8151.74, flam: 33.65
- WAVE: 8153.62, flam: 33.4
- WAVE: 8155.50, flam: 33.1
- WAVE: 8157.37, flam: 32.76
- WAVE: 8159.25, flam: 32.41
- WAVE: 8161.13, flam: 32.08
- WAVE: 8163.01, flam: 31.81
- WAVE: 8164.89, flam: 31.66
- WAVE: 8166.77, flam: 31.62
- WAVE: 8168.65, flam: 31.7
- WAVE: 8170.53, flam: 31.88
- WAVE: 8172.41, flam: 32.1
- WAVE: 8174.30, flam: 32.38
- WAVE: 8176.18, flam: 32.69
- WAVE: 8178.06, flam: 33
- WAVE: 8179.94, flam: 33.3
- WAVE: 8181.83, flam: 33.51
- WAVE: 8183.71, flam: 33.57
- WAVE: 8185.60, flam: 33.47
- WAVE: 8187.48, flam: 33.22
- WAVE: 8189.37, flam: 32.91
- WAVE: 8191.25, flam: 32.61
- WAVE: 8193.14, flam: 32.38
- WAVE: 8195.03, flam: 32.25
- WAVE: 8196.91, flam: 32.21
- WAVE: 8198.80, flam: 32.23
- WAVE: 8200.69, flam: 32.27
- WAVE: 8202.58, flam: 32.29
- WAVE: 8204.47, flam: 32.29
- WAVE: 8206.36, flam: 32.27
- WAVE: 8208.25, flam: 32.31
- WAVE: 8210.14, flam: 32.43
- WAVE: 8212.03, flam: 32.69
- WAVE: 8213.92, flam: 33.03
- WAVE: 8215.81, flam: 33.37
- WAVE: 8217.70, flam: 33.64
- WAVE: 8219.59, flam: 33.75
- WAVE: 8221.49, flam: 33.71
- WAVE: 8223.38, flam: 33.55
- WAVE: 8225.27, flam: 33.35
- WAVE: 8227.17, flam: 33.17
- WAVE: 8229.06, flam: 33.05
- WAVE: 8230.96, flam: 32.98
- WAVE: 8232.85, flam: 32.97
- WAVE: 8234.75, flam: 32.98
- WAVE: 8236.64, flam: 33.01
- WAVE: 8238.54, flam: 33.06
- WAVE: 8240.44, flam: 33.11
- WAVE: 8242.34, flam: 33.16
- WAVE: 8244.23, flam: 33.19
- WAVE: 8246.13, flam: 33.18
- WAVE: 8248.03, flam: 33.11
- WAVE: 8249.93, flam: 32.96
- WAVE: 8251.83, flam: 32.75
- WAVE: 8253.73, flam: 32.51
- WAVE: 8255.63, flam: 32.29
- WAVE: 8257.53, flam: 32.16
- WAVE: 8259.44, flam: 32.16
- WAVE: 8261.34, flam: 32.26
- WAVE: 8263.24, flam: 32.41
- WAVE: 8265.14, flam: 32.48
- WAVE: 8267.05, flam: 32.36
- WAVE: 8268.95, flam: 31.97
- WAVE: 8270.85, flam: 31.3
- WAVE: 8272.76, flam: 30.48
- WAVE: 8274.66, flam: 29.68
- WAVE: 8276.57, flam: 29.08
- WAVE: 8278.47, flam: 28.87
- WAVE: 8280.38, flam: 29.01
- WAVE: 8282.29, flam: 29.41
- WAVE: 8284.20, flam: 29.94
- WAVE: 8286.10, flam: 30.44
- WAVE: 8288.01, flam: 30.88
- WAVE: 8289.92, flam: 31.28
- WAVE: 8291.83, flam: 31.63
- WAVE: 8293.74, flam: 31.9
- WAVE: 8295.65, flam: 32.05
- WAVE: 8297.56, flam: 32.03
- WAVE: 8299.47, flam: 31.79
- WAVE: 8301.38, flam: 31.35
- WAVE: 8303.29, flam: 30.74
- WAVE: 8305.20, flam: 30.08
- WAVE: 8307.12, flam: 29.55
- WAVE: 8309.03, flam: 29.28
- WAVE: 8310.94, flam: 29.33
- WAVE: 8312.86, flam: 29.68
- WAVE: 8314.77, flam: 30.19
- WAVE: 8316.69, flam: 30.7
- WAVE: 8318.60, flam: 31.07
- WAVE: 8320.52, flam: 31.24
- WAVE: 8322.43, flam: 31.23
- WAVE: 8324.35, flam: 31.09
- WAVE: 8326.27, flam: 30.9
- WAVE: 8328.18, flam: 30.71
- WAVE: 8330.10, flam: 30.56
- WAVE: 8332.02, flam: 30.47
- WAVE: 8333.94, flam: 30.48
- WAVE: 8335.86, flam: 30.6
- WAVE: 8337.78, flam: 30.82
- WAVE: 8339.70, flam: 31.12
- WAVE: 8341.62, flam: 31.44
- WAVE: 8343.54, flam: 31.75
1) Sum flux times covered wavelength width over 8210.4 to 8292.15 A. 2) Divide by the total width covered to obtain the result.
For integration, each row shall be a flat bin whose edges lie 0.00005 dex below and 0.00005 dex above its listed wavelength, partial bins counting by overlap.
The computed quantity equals 32.2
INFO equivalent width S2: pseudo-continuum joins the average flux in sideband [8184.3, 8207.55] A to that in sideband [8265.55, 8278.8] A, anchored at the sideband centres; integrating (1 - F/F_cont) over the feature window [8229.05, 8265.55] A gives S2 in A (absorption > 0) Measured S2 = -1.7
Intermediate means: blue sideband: 32.5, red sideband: 30.7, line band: 32.8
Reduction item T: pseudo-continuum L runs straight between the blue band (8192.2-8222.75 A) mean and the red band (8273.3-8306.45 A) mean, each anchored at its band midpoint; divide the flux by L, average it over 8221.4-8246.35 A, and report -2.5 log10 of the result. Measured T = -0.04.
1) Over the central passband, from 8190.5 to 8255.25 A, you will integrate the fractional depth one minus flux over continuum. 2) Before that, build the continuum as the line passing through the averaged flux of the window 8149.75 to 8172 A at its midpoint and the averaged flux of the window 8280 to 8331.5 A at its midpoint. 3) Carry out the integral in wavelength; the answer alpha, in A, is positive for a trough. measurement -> -2.43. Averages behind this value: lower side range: 32.4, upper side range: 30.7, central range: 32.9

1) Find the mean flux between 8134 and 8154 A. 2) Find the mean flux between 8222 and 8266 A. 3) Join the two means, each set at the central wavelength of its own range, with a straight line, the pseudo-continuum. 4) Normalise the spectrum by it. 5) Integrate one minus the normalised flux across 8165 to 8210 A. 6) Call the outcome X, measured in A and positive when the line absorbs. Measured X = 1.3 A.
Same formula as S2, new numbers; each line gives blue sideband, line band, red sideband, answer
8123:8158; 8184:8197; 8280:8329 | 0.0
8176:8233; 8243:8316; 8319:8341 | 1.1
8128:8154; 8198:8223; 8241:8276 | 0.1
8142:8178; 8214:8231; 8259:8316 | -0.8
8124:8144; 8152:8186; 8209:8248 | 1.0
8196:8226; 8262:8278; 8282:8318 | 0.1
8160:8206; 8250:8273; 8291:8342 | -0.5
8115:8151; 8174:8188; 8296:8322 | -0.2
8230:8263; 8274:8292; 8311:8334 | 1.0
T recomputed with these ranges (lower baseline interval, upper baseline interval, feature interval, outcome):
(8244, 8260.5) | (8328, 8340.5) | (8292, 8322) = 0.02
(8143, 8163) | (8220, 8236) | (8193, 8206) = 0.03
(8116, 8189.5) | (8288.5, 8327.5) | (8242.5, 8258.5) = -0.04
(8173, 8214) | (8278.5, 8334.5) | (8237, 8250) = -0.04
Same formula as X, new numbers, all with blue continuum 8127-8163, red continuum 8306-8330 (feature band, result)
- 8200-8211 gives 0.1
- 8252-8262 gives -0.2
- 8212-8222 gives -0.3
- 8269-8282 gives 0.6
